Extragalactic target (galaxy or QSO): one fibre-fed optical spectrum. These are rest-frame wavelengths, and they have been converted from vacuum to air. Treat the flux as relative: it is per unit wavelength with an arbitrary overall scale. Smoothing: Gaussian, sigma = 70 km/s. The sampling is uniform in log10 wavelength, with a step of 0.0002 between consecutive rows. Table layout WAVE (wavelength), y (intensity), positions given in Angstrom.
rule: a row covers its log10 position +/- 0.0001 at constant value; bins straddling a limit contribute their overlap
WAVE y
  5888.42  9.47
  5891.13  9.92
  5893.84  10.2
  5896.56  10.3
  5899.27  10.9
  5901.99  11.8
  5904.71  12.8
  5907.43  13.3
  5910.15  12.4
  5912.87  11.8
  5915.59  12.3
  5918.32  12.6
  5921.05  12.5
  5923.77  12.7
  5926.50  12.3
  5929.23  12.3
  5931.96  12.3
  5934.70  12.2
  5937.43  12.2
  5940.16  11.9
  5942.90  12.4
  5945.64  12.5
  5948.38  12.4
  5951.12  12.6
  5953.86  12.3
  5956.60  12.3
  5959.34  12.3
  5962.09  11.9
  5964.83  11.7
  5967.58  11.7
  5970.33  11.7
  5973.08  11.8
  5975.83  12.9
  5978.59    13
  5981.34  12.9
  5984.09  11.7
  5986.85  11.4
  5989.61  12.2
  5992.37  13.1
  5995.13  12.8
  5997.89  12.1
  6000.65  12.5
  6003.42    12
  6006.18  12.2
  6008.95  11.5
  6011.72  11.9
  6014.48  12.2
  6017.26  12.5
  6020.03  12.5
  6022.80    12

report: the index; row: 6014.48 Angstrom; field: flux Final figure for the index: 12.2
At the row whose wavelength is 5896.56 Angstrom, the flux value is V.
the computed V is 10.3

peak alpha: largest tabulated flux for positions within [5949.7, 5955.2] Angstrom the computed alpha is 12.6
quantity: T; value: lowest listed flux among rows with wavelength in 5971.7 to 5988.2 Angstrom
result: 11.4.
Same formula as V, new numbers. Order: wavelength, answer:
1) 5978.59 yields 13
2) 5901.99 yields 11.8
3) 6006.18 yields 12.2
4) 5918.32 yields 12.6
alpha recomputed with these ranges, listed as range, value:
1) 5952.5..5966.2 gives 12.3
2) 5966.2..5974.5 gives 11.8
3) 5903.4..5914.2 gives 13.3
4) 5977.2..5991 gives 13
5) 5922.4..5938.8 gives 12.7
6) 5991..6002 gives 13.1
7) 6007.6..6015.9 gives 12.2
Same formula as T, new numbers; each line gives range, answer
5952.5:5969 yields 11.7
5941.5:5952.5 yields 12.4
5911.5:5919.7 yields 11.8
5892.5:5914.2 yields 10.2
